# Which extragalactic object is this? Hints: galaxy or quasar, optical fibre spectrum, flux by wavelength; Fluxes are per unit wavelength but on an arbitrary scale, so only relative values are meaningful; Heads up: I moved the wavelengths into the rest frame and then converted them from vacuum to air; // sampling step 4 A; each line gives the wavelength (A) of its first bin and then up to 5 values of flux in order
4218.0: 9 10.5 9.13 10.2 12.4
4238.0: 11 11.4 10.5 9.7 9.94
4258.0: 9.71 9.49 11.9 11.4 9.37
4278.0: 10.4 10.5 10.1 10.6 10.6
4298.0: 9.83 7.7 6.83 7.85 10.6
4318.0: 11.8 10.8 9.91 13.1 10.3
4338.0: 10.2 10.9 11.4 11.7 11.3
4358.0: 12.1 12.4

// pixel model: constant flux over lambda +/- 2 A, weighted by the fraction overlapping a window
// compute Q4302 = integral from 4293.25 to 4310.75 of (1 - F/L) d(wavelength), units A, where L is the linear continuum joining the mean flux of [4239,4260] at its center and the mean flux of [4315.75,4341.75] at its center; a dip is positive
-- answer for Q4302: 3.72 A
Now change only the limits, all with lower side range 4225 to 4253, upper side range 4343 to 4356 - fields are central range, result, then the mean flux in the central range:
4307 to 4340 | 2.3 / 10.5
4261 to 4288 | 1.0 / 10.5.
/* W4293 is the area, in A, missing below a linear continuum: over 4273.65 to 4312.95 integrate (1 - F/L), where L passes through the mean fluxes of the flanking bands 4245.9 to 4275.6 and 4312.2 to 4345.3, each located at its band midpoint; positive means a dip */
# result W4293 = 4.36 A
